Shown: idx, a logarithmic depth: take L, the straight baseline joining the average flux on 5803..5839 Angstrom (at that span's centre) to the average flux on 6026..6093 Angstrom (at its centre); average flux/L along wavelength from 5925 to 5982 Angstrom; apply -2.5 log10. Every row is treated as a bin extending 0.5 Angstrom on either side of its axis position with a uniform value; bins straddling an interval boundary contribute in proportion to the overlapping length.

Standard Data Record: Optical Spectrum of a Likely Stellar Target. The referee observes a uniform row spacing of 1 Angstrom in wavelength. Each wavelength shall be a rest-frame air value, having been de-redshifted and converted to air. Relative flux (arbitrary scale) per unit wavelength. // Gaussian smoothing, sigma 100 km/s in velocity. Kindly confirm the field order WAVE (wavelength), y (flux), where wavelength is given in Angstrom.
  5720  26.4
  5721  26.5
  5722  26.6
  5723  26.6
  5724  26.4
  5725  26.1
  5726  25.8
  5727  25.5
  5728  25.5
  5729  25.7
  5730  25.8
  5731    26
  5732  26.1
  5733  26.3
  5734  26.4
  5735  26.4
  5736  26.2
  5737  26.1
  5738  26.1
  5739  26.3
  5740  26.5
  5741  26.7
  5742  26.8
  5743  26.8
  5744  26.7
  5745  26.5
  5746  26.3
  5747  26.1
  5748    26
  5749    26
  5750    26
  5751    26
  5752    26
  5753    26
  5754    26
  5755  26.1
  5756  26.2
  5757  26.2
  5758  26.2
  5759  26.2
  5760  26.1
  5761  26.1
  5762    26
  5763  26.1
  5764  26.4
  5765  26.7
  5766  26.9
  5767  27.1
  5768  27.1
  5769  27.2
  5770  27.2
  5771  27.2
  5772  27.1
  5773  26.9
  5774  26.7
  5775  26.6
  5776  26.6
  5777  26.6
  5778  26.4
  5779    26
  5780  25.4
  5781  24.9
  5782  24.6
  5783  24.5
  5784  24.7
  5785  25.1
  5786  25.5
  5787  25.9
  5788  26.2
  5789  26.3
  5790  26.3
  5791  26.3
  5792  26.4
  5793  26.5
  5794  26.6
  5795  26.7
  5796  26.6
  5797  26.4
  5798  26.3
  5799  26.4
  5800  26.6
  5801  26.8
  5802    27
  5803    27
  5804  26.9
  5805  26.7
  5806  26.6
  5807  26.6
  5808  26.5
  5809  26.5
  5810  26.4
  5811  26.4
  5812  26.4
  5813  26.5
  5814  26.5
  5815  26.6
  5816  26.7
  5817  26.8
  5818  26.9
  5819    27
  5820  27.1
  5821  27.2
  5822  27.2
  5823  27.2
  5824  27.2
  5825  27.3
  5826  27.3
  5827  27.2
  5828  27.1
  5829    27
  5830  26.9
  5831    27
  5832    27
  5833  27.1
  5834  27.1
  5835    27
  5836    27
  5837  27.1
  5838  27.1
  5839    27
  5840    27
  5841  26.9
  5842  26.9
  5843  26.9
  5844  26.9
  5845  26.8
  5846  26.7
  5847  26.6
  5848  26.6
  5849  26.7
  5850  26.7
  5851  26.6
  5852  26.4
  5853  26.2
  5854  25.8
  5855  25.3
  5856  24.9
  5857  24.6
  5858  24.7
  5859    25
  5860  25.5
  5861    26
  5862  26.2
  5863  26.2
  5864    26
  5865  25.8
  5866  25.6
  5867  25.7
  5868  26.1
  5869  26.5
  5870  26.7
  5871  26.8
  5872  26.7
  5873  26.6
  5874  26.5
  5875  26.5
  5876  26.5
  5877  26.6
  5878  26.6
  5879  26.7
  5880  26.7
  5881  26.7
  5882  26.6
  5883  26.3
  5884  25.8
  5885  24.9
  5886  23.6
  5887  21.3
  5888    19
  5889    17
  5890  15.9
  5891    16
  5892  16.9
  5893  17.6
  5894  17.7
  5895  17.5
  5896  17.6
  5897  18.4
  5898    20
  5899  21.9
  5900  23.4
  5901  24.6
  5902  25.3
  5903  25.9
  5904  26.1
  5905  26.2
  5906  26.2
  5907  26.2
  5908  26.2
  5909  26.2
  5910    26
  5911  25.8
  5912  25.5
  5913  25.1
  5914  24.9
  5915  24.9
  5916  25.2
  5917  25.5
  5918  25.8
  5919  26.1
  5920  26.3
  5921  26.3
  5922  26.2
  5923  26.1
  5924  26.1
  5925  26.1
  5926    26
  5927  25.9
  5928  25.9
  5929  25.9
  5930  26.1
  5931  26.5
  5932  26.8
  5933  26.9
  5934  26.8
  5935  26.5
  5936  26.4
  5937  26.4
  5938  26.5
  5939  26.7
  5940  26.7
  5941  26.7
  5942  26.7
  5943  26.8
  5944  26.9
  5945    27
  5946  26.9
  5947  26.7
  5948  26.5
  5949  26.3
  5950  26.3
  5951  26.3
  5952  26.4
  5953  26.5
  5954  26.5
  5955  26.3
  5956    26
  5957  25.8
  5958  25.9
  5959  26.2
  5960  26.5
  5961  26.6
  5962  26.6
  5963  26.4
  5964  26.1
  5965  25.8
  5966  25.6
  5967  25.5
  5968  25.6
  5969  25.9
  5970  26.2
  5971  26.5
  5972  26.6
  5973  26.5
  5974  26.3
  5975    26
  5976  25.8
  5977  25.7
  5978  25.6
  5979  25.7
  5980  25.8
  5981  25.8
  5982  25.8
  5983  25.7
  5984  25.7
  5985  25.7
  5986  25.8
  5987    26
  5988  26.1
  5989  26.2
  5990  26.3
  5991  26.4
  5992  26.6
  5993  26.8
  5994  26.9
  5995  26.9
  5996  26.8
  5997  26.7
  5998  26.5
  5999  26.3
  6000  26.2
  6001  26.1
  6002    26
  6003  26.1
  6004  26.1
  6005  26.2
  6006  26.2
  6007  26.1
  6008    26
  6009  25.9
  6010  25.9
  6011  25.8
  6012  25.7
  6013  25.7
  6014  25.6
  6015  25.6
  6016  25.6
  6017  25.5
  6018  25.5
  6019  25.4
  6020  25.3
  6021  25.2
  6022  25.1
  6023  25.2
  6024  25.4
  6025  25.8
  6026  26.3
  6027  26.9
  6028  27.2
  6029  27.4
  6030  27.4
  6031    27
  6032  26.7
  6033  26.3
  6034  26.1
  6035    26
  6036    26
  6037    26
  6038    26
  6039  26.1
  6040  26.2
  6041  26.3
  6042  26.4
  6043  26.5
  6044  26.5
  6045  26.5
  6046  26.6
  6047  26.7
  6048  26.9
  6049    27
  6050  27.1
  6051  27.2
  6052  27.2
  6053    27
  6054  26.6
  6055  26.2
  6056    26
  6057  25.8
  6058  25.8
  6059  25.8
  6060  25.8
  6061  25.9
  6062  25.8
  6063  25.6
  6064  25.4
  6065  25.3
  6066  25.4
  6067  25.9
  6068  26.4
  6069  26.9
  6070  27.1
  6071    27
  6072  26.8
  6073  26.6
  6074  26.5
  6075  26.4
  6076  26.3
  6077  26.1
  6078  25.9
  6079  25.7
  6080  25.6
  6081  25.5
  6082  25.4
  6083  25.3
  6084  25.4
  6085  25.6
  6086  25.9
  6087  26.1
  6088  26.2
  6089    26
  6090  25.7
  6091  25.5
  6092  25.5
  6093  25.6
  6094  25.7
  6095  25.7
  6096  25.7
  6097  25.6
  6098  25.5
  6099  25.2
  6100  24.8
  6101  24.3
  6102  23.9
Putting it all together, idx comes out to 0.01 mag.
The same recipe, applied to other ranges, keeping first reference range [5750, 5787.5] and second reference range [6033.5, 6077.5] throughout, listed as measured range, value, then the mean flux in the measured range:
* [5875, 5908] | 0.15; 22.8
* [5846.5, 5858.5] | 0.01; 25.9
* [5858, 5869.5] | 0.02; 25.8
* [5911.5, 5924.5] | 0.02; 25.7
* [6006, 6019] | 0.02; 25.7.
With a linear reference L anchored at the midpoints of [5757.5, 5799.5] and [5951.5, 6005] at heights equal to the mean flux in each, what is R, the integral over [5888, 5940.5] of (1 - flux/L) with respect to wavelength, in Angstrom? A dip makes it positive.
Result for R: 4.0 Angstrom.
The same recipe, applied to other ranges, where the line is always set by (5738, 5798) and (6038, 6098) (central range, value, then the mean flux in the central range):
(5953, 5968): 0.0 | 26.1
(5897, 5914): 0.9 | 24.8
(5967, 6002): 0.0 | 26.1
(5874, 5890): 1.0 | 24.5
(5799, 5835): -0.9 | 26.9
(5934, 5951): -0.3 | 26.6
